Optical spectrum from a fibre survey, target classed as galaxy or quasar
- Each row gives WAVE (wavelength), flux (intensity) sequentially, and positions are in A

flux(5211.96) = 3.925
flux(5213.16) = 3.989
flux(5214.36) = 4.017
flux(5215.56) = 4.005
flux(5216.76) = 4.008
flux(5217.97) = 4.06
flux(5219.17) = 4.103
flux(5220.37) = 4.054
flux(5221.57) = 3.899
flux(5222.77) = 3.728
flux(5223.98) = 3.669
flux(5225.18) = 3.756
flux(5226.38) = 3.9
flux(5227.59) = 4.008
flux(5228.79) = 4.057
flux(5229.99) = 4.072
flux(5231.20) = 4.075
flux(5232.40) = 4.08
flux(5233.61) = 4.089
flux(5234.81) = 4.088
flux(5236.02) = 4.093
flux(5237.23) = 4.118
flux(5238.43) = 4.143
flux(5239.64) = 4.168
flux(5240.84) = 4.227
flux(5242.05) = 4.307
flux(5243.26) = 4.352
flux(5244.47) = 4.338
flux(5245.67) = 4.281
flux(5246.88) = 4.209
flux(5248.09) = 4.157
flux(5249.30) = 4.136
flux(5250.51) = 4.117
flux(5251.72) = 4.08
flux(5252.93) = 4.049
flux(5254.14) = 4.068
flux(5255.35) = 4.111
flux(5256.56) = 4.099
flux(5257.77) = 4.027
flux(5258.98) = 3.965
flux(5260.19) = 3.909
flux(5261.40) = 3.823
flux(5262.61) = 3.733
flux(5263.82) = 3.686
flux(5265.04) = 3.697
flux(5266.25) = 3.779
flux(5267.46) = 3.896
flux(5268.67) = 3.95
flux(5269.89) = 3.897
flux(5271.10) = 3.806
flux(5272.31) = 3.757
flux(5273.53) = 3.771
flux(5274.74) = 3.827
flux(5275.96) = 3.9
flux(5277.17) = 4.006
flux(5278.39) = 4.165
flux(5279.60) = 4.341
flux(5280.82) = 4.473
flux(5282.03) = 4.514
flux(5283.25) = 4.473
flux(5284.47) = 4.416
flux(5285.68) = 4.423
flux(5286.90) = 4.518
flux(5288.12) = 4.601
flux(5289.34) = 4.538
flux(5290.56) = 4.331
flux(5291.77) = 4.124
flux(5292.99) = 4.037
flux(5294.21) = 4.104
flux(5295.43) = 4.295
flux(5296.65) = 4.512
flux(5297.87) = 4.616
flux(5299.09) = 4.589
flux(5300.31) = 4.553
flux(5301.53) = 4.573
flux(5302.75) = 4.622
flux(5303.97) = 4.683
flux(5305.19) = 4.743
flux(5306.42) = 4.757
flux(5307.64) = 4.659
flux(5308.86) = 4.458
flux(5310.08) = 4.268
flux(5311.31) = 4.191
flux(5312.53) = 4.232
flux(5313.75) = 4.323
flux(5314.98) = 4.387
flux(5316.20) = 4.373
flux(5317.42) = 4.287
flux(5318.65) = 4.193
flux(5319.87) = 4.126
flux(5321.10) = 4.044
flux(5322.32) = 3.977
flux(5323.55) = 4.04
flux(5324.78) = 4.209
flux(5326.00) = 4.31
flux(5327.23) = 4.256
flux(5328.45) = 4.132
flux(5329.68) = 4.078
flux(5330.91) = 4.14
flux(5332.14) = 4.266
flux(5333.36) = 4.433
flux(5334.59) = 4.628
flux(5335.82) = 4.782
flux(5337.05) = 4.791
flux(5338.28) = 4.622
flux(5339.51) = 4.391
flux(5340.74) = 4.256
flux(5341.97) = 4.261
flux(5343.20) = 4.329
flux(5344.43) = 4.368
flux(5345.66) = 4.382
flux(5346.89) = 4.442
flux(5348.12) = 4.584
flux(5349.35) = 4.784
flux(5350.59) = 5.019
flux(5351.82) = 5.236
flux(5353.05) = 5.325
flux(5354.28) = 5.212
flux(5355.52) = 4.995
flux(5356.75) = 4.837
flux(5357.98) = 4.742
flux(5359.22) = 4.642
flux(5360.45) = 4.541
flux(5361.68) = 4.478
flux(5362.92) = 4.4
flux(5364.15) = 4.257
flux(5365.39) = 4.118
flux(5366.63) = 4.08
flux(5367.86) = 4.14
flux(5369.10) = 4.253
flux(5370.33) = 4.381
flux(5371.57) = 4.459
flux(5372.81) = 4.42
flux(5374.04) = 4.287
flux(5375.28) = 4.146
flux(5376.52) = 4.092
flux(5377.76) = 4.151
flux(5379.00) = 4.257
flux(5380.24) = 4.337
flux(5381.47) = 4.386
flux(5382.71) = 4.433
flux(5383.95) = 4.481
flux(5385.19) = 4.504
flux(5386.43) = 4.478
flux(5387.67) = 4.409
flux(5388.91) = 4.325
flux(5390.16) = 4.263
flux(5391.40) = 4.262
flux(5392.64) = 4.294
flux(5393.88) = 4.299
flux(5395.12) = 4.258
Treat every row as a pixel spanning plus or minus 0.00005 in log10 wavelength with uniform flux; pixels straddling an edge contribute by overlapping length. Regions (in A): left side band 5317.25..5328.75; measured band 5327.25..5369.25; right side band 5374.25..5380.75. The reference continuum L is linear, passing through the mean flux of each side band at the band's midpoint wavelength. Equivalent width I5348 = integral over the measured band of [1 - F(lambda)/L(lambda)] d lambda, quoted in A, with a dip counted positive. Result -3.57 A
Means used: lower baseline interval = 4.15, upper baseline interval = 4.19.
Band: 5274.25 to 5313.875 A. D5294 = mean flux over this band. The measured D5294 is 4.39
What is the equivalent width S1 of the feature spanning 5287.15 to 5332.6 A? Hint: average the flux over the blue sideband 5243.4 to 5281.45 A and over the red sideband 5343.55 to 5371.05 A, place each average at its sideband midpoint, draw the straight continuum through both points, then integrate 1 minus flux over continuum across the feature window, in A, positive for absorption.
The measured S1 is -0.46 A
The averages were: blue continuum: 4.01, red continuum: 4.6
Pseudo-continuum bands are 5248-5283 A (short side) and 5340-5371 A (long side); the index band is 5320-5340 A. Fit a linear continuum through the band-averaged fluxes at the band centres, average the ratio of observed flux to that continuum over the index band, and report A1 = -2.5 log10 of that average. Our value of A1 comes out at 0.02 mag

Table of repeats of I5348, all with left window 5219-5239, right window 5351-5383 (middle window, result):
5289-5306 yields -0.85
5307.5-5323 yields 0.16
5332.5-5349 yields -0.33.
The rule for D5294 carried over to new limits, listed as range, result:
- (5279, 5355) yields 4.45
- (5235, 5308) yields 4.2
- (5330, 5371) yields 4.55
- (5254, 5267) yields 3.89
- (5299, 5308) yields 4.65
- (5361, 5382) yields 4.27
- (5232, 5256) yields 4.16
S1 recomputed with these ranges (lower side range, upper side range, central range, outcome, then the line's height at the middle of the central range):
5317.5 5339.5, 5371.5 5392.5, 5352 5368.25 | -1.1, 4.32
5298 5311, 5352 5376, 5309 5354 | 1.4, 4.55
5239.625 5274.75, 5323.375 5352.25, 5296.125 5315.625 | -1.1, 4.27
